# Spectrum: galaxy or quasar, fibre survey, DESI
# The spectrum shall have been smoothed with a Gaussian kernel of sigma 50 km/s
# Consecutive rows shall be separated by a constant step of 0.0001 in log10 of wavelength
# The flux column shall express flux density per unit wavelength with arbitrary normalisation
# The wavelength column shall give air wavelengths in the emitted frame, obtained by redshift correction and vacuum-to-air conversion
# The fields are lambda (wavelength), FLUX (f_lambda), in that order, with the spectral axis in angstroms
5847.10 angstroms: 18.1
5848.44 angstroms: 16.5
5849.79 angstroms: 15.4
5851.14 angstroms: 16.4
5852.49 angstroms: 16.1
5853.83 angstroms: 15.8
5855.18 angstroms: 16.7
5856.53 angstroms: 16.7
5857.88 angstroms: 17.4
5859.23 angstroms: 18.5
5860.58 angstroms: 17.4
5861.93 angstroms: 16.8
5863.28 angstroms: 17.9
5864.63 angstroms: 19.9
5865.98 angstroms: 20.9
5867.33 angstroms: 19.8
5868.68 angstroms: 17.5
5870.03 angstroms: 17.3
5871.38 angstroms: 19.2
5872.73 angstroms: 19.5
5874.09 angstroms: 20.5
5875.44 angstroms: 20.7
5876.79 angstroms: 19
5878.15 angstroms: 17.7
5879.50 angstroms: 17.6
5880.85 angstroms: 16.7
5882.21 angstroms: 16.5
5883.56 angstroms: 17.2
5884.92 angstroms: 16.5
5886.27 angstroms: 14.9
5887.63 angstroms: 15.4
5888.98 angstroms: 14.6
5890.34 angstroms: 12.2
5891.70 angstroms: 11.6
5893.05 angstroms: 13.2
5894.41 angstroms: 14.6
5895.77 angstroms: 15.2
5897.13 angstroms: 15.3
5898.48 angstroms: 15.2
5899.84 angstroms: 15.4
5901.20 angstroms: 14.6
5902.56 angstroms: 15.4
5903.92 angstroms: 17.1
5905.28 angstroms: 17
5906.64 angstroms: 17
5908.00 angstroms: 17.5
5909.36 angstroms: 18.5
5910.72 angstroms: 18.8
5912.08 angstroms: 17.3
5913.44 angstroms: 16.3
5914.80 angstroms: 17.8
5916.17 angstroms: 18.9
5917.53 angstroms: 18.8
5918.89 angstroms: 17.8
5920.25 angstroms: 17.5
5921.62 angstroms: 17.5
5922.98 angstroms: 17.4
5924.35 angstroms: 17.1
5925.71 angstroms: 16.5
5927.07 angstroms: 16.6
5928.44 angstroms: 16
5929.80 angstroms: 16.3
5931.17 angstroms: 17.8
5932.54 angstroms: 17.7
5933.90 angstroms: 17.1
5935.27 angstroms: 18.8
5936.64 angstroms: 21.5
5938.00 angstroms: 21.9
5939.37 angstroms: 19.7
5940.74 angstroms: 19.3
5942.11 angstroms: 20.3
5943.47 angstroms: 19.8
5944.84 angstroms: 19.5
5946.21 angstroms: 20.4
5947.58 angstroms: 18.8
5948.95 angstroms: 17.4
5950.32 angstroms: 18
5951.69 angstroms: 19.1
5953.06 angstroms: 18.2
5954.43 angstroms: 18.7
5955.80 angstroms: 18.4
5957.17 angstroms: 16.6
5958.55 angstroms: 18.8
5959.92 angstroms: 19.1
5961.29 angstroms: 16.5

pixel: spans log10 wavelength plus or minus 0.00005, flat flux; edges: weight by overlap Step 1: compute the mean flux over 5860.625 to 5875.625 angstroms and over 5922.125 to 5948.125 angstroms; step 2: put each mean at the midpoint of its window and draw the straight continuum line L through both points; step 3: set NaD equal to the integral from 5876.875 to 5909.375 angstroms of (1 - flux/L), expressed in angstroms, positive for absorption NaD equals 5.4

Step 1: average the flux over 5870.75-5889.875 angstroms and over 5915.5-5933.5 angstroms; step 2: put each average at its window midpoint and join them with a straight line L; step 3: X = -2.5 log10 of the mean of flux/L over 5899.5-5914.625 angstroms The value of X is 0.035 mag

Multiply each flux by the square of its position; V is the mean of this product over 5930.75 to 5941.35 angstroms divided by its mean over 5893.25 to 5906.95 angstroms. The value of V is 1.25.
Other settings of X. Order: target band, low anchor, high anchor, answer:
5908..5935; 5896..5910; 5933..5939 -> 0.04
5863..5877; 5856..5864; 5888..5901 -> -0.17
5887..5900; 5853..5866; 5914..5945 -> 0.25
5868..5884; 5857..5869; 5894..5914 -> -0.03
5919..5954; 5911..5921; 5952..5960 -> -0.02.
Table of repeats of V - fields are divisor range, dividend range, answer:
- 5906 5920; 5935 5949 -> 1.12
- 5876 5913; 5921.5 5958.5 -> 1.17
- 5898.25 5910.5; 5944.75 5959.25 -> 1.14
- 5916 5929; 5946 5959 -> 1.07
